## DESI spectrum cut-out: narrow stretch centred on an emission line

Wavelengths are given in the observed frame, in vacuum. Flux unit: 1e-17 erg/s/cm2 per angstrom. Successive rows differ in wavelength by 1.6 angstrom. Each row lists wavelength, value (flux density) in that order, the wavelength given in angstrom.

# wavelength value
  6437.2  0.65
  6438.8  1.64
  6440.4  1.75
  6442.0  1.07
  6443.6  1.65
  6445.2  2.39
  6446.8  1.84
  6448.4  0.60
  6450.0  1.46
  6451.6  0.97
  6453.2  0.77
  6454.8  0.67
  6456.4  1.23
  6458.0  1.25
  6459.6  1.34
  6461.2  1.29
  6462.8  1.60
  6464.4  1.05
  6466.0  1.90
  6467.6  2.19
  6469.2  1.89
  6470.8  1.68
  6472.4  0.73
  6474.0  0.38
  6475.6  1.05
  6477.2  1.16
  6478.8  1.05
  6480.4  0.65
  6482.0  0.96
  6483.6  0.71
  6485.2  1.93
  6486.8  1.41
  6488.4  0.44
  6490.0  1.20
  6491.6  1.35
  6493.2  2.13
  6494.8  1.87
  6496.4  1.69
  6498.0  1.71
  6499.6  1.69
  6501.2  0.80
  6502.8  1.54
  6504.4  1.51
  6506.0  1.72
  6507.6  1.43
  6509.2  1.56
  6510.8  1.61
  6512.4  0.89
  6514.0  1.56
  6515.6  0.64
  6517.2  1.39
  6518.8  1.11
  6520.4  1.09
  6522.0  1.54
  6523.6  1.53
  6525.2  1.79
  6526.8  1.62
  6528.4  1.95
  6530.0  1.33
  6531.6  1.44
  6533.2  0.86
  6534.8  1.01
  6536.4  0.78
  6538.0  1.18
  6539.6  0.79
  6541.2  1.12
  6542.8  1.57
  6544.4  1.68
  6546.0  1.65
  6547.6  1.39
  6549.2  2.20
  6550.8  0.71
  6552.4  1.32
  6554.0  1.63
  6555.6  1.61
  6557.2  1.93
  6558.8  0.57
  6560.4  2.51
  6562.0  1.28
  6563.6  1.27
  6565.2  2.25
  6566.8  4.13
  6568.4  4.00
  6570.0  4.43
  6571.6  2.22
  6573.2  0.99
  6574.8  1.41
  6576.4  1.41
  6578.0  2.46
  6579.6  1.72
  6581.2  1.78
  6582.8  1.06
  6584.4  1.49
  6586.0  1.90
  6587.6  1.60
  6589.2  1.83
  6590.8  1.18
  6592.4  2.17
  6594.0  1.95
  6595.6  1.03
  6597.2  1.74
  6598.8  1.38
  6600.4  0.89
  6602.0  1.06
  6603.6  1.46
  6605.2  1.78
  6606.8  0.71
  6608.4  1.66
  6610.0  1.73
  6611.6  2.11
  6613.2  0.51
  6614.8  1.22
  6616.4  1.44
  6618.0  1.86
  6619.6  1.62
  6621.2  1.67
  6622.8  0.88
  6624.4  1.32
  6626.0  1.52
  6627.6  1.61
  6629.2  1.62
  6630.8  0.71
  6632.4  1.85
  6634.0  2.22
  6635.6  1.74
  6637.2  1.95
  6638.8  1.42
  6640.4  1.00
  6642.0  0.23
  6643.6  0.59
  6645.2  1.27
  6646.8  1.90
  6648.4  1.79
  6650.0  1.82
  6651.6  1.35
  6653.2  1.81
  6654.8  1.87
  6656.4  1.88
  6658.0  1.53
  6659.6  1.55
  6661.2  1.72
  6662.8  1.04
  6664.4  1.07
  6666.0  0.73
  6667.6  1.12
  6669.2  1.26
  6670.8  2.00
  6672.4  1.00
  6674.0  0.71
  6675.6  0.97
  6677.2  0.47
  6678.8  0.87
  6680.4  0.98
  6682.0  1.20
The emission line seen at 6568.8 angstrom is [O III]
